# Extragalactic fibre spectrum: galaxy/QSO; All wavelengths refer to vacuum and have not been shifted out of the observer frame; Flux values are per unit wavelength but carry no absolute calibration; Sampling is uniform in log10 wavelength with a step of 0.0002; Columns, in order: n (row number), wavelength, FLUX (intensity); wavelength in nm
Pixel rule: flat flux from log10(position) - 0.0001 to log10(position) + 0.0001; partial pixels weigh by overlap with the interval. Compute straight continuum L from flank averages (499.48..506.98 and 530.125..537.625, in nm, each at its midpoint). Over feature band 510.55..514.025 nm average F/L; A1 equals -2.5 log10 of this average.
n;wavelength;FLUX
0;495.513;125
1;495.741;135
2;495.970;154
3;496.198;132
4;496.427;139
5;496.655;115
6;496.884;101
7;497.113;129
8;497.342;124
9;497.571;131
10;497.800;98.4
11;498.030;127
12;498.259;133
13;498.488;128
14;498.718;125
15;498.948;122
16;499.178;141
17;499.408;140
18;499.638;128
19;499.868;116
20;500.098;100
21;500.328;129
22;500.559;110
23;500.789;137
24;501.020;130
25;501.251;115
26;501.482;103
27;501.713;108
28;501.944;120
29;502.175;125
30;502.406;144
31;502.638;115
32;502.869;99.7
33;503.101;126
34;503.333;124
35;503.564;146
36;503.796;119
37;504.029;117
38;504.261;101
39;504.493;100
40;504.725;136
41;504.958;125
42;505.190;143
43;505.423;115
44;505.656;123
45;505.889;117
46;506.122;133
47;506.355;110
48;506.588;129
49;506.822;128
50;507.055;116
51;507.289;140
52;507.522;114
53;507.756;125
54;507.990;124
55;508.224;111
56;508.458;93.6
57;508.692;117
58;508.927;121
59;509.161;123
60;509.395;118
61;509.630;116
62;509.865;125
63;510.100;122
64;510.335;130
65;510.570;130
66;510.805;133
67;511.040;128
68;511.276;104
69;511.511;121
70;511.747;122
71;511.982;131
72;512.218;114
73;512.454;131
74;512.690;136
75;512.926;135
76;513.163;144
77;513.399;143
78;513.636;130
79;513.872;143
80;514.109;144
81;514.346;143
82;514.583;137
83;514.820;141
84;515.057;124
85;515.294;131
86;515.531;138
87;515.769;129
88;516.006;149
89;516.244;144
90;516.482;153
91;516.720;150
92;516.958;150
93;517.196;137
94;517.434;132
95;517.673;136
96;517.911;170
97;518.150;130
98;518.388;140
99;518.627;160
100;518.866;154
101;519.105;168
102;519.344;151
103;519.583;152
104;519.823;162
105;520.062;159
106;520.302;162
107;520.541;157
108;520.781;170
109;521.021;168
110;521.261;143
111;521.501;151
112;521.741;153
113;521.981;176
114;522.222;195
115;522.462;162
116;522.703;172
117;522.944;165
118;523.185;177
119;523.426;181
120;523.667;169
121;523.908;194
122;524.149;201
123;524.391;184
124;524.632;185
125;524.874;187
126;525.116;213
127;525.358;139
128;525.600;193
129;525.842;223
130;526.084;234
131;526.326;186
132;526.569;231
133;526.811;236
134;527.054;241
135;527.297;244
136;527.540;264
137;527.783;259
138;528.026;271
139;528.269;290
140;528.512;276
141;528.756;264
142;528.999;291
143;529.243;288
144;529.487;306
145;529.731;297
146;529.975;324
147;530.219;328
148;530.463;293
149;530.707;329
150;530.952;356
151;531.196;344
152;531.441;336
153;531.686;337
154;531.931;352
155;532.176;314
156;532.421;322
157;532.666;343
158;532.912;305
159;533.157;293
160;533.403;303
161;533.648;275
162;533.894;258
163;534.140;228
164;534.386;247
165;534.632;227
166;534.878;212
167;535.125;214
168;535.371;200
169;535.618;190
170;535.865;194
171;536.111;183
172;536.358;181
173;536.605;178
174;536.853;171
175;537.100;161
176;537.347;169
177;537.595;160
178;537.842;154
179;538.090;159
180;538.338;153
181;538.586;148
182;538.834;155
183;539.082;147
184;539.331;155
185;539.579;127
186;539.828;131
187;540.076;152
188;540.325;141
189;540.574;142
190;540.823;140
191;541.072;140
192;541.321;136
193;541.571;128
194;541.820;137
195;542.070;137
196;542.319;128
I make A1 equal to 0.240 mag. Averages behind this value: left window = 121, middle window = 130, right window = 259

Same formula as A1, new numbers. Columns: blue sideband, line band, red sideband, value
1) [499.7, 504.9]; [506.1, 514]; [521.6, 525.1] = 0.14 mag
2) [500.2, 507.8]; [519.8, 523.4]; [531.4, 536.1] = 0.25 mag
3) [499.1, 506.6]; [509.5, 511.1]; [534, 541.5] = 0.05 mag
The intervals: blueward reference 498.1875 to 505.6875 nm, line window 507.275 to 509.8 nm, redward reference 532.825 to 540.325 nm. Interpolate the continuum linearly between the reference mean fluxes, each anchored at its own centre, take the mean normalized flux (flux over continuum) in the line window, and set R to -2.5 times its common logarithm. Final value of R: 0.156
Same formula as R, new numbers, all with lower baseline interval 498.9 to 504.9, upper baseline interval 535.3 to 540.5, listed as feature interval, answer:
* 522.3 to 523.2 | -0.170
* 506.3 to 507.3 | 0.025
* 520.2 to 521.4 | -0.125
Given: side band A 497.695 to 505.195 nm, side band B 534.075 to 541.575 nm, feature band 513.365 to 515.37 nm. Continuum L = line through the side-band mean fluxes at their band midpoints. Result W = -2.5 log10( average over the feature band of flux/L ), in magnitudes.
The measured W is 0.010 mag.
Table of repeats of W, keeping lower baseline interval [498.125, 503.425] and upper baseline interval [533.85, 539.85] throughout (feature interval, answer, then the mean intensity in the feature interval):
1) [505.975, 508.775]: 0.11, 120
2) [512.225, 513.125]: 0.07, 132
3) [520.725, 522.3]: -0.06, 164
